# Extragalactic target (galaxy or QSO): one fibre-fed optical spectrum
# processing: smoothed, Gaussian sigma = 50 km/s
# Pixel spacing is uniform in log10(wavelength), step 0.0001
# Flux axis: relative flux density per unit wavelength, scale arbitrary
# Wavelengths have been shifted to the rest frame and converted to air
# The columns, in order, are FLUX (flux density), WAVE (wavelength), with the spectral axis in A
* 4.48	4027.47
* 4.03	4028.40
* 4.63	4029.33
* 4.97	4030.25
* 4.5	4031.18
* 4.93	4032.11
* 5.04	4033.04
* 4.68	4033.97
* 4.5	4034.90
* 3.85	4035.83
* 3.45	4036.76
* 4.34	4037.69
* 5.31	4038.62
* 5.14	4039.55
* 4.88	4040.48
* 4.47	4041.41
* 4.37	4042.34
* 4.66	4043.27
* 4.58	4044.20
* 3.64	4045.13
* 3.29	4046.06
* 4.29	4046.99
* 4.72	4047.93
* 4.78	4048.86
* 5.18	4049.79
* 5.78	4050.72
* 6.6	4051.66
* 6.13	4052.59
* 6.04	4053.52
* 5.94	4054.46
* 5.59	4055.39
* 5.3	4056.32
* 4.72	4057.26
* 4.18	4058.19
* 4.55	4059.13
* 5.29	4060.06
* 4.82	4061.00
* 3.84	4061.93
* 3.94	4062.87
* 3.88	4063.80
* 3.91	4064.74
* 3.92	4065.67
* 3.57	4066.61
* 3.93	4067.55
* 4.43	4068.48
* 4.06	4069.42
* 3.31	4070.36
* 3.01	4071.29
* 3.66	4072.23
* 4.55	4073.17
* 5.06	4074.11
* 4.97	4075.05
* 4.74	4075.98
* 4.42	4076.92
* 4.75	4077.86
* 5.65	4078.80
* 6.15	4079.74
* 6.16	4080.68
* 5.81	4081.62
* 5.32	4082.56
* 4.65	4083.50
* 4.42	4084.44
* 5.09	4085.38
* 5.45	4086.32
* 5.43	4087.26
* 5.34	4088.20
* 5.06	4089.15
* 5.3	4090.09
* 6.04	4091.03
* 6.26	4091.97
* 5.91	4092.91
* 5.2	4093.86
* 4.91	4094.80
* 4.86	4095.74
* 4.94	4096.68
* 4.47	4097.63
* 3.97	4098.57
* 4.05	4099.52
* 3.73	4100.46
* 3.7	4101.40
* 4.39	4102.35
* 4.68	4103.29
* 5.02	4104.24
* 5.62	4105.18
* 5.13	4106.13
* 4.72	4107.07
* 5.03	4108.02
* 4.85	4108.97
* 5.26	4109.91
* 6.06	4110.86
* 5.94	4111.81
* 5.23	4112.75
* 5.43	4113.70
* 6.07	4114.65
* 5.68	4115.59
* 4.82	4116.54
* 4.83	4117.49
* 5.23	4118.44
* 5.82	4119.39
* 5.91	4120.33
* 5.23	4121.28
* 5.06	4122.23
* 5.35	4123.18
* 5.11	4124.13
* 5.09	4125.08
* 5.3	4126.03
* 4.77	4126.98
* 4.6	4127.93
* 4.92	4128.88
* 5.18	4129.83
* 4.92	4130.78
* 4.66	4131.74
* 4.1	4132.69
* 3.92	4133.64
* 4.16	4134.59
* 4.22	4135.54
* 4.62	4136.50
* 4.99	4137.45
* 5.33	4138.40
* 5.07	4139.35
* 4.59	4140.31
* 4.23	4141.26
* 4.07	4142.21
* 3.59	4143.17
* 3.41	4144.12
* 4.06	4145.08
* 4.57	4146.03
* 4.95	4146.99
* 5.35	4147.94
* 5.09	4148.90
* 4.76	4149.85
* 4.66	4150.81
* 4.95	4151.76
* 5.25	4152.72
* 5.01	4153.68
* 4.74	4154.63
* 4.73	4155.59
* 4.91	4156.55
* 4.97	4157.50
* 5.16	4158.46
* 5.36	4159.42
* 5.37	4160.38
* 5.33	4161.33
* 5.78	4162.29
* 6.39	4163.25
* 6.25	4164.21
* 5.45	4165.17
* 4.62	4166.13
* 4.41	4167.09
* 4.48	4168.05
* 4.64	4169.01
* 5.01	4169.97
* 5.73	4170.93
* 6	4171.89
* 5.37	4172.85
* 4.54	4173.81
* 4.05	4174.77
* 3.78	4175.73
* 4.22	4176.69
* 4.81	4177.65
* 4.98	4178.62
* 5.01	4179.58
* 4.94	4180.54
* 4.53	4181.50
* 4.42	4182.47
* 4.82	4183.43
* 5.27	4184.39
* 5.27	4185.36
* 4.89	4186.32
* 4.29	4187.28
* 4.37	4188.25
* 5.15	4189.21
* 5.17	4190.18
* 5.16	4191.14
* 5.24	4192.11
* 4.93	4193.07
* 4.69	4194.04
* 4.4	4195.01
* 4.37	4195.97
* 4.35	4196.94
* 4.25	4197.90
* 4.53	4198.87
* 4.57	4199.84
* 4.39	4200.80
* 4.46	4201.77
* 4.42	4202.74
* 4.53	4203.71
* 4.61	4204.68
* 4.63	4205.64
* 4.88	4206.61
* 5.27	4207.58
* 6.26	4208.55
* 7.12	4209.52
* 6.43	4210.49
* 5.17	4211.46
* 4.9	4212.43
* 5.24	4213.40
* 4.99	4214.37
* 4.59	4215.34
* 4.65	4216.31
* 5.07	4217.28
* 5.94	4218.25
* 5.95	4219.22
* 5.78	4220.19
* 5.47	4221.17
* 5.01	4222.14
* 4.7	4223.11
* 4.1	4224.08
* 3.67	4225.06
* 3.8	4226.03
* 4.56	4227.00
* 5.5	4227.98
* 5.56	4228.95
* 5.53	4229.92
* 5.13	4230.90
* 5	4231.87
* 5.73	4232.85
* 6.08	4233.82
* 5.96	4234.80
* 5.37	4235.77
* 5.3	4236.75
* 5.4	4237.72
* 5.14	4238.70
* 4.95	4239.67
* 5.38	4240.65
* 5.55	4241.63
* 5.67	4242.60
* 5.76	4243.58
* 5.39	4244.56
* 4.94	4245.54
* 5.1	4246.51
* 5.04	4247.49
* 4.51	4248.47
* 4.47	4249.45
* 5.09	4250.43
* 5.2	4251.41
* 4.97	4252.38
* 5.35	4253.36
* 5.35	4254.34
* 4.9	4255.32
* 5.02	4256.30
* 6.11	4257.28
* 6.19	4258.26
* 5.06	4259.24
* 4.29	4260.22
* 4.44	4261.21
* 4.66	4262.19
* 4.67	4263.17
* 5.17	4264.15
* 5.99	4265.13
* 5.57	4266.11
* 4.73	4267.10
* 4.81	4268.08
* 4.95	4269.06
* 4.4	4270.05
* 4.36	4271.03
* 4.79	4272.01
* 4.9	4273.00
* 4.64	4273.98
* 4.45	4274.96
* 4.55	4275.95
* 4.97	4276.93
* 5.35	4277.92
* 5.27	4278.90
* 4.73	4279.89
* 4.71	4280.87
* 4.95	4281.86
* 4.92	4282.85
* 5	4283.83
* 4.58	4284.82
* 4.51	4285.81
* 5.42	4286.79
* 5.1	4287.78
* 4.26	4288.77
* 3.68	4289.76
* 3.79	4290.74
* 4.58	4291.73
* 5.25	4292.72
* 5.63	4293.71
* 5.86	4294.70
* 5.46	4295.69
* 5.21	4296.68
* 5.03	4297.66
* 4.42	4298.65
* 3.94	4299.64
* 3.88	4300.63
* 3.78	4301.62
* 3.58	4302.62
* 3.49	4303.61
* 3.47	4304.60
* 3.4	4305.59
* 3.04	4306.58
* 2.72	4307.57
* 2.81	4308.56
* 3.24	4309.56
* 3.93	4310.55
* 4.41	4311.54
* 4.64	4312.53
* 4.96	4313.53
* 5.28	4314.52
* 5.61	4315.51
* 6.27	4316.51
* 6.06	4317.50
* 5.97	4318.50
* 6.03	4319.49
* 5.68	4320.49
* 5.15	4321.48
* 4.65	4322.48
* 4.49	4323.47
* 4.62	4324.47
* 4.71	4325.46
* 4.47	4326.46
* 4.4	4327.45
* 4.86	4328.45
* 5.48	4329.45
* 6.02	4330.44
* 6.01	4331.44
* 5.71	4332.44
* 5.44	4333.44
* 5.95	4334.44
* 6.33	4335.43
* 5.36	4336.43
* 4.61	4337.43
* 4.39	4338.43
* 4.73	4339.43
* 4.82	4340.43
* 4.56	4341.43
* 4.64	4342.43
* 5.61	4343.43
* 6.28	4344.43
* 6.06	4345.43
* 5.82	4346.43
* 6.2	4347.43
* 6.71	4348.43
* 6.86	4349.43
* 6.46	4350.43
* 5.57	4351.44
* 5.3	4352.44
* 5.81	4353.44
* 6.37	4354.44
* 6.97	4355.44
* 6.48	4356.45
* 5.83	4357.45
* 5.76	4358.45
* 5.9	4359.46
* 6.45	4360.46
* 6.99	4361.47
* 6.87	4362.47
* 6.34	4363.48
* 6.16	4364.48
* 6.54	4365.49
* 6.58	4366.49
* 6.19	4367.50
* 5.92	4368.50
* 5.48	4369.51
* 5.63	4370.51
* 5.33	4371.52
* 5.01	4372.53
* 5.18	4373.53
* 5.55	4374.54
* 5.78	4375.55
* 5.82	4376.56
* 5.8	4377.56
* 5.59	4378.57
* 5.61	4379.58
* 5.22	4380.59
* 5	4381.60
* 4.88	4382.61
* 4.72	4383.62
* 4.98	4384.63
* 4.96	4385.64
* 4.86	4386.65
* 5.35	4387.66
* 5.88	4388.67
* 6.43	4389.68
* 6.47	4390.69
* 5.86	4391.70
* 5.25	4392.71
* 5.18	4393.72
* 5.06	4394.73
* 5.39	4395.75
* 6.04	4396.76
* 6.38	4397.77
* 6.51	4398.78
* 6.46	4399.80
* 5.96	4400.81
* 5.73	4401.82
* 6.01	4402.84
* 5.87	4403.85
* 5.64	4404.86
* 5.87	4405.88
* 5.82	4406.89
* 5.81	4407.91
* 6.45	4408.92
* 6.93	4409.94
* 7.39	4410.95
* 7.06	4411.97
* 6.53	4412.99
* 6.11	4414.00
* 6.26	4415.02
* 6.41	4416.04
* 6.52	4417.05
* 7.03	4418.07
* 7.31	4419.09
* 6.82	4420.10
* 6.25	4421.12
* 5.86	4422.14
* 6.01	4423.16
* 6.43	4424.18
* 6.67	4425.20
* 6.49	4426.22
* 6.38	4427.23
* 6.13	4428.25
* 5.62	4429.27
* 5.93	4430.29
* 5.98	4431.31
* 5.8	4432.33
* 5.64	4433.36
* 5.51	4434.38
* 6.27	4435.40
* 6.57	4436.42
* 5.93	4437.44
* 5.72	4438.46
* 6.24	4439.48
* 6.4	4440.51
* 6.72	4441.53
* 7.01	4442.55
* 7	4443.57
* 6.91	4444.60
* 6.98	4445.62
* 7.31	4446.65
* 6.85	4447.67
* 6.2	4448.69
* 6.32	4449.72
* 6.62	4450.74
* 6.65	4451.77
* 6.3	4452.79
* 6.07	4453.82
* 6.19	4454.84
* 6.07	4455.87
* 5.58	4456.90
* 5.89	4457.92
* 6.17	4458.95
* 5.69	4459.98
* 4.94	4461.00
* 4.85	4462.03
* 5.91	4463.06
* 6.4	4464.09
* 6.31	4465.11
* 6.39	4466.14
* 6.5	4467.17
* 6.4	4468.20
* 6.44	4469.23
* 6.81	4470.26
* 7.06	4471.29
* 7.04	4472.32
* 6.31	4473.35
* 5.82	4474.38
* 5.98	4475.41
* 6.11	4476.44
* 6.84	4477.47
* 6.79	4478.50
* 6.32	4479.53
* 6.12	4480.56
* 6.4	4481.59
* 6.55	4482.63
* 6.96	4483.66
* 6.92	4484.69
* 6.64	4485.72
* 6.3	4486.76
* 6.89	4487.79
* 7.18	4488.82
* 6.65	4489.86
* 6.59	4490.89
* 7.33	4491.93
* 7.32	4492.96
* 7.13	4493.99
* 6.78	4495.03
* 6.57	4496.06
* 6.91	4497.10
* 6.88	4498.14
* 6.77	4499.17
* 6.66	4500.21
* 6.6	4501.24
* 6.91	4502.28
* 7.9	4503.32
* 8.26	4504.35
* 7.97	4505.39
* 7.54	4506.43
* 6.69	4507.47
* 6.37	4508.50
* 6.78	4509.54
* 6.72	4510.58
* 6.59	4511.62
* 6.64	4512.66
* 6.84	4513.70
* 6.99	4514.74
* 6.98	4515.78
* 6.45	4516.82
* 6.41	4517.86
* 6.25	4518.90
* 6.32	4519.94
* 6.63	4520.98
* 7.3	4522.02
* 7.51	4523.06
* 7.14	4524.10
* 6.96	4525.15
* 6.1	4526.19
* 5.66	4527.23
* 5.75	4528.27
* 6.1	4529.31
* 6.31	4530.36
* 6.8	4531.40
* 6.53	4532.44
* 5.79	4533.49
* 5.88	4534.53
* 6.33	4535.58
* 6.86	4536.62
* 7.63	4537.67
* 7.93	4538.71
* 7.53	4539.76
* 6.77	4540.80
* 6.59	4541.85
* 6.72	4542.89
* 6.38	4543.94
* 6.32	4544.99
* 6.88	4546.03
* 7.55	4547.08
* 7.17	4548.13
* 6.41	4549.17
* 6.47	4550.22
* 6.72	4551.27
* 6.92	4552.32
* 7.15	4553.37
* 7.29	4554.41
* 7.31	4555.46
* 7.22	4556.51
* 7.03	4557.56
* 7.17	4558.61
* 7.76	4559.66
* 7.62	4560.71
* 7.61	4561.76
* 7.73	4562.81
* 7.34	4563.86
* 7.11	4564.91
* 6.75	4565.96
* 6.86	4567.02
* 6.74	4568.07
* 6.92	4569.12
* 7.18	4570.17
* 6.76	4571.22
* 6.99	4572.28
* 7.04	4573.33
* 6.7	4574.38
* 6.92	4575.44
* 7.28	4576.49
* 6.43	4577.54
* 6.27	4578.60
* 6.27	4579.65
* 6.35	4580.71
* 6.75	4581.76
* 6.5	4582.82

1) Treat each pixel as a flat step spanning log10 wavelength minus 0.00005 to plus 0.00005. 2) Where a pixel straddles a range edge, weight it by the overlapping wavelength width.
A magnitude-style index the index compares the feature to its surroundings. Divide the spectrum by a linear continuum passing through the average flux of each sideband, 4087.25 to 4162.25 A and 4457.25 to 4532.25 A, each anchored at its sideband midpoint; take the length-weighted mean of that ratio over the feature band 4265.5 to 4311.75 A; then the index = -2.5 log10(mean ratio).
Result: 0.256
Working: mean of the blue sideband 4.95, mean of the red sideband 6.61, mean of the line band 4.48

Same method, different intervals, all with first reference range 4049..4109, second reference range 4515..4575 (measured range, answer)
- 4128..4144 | 0.13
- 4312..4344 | 0.13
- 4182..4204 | 0.14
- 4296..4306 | 0.39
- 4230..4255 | 0.06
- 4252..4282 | 0.14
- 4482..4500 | -0.04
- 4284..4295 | 0.20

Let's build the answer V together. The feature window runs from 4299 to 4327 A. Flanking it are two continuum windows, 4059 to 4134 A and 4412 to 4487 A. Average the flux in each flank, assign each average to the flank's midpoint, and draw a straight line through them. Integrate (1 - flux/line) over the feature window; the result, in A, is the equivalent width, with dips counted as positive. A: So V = 6.5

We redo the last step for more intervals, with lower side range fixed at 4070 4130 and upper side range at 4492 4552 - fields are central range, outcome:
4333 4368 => 0.98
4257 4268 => 1.11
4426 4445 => 0.65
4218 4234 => 1.29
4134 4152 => 2.31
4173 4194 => 2.45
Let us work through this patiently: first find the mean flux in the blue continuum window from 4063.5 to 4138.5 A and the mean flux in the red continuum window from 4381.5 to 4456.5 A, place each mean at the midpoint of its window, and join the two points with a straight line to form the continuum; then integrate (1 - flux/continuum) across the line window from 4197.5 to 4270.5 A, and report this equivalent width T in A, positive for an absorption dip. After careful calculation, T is 4.1 A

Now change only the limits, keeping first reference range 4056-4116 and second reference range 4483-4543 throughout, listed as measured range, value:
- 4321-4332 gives 1.77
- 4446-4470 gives 1.32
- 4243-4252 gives 0.84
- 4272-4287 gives 2.30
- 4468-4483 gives 0.37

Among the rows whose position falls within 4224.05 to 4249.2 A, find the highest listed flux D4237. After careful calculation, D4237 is 6.08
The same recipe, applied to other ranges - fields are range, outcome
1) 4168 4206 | 6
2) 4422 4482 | 7.31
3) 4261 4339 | 6.33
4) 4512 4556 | 7.93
